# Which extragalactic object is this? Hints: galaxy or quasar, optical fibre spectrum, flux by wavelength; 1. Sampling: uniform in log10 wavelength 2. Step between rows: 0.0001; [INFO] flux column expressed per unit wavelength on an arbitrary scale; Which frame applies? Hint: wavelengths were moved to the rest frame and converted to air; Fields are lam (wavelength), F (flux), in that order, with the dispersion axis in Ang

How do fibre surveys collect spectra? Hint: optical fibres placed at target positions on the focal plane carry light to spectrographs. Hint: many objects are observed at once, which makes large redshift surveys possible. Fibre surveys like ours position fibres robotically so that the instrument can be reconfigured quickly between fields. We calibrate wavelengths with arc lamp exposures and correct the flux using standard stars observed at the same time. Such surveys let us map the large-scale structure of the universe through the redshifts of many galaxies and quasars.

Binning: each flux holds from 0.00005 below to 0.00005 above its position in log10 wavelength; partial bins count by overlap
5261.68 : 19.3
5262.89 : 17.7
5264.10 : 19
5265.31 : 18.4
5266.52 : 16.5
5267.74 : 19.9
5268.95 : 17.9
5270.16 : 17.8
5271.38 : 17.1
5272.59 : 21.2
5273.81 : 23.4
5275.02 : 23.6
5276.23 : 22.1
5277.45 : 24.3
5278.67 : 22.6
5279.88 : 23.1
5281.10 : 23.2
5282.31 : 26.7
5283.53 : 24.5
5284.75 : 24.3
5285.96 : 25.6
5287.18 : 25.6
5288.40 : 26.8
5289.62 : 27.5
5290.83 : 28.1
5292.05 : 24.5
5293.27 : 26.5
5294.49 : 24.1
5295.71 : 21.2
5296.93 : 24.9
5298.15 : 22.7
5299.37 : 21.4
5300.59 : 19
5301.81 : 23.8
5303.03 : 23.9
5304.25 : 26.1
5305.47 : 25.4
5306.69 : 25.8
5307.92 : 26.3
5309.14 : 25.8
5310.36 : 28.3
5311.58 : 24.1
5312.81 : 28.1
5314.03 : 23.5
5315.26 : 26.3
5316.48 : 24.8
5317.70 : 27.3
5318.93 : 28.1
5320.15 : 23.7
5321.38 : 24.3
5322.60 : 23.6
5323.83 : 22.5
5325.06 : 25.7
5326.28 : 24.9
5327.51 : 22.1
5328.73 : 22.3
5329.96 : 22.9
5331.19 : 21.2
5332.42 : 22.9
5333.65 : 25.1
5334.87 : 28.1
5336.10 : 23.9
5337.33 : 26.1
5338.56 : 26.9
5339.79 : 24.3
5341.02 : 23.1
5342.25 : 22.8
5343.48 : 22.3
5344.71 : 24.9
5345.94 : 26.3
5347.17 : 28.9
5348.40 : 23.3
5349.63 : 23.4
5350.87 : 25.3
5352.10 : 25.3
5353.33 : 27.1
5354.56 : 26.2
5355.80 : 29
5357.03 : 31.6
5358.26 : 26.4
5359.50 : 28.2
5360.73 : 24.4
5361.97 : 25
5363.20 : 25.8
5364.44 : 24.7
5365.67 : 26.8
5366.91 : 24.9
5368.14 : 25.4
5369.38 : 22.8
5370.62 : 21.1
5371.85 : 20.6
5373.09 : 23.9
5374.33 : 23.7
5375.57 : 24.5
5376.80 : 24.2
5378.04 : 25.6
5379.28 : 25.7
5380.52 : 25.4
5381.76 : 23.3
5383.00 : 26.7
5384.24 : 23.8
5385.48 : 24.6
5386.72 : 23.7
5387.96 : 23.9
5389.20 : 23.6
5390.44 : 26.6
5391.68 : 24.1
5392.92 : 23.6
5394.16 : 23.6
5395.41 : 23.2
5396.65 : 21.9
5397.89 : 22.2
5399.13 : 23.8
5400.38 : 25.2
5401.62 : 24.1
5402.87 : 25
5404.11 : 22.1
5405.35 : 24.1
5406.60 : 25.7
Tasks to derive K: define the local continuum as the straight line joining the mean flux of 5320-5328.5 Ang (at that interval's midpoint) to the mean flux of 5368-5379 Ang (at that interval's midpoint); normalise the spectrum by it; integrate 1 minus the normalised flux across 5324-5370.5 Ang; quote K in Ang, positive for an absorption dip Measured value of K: -2.8 Ang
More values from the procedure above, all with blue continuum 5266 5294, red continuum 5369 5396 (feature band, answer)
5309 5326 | -1.39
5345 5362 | -1.92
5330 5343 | -0.39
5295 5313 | -0.75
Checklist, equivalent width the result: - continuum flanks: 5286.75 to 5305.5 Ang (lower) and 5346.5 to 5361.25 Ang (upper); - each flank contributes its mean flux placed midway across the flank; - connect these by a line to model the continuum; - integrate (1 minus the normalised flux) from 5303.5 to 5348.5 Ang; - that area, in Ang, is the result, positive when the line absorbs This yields 1.1 Ang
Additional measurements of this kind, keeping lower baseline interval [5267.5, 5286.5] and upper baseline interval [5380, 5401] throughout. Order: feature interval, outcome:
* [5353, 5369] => -2.0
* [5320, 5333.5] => -0.1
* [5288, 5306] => -1.3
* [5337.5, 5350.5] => -0.7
